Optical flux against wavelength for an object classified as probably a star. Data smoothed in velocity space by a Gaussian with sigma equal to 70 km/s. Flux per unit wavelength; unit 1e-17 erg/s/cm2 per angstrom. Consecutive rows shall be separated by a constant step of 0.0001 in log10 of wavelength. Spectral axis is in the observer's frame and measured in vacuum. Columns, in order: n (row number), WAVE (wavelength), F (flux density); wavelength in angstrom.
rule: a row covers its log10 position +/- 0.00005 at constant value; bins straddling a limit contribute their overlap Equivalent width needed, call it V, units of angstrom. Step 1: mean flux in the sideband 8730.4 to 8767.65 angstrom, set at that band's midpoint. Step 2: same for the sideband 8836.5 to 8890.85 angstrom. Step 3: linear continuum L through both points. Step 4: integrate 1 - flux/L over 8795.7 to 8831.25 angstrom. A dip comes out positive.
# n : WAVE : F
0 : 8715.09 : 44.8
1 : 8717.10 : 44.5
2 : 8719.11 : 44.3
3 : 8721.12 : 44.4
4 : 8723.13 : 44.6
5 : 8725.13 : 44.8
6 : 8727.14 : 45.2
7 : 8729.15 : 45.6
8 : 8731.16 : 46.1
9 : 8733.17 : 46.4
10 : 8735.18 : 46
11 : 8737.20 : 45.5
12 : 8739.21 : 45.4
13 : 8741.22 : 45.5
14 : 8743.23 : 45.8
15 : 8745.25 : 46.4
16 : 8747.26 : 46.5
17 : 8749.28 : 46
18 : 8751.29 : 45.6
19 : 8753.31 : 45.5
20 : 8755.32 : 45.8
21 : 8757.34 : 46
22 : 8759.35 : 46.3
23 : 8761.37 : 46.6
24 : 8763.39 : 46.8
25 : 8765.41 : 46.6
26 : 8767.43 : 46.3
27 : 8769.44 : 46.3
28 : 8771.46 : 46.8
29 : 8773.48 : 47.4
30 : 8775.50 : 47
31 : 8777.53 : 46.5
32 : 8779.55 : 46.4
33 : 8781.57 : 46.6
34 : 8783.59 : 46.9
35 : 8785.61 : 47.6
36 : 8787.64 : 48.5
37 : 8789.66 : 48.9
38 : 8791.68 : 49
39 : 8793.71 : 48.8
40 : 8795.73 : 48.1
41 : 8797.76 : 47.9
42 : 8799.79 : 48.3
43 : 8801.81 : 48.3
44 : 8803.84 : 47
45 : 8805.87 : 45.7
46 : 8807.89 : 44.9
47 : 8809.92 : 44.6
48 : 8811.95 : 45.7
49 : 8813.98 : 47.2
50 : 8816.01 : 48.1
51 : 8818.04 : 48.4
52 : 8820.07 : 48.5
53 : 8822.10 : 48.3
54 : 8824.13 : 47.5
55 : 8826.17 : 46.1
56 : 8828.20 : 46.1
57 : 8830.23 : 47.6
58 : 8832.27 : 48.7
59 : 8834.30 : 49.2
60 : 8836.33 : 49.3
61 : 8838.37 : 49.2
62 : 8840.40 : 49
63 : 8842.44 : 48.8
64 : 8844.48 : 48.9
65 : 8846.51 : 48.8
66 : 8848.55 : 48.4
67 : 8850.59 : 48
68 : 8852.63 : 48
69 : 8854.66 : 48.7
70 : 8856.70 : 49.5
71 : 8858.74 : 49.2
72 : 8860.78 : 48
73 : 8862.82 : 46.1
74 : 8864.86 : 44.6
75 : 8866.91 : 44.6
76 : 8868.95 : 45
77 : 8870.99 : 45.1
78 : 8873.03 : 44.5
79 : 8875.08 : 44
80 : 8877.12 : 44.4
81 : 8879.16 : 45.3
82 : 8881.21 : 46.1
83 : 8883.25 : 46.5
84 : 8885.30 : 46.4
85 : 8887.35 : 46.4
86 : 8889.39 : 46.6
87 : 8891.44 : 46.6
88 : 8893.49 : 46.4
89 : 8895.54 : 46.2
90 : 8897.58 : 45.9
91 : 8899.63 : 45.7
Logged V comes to -0.4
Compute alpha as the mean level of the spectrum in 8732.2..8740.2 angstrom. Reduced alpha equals 45.8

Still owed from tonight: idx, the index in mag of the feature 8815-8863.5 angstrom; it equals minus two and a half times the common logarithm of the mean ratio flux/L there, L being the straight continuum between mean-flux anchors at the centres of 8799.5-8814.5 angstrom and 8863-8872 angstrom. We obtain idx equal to -0.06 mag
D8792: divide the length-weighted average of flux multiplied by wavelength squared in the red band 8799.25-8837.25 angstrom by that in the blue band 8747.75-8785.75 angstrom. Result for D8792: 1.03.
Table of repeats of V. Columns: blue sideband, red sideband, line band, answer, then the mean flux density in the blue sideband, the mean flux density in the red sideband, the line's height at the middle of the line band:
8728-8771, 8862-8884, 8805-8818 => -0.2 angstrom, 46.1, 45.1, 45.6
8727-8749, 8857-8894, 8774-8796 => -0.8 angstrom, 45.9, 45.9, 45.9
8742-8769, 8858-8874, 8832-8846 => -0.9 angstrom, 46.2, 45.8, 45.9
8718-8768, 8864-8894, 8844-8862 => -1.2 angstrom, 45.7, 45.5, 45.5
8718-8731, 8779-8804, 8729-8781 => 0.1 angstrom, 44.9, 47.9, 46.3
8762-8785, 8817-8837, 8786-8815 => 0.0 angstrom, 46.7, 48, 47.3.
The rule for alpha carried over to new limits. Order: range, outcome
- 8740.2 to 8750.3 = 46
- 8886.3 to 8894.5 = 46.5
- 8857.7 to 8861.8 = 48.6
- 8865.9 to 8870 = 44.8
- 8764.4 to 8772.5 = 46.5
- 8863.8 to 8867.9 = 44.5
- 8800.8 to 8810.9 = 46.1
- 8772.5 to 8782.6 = 46.8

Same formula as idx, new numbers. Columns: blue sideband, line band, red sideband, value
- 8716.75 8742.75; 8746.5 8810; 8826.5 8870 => -0.01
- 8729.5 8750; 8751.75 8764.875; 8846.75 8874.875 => 0.00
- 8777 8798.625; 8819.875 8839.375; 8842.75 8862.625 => 0.01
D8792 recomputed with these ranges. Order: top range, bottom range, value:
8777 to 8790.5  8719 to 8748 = 1.05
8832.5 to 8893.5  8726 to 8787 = 1.04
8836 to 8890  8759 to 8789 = 1.02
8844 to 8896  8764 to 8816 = 1.01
